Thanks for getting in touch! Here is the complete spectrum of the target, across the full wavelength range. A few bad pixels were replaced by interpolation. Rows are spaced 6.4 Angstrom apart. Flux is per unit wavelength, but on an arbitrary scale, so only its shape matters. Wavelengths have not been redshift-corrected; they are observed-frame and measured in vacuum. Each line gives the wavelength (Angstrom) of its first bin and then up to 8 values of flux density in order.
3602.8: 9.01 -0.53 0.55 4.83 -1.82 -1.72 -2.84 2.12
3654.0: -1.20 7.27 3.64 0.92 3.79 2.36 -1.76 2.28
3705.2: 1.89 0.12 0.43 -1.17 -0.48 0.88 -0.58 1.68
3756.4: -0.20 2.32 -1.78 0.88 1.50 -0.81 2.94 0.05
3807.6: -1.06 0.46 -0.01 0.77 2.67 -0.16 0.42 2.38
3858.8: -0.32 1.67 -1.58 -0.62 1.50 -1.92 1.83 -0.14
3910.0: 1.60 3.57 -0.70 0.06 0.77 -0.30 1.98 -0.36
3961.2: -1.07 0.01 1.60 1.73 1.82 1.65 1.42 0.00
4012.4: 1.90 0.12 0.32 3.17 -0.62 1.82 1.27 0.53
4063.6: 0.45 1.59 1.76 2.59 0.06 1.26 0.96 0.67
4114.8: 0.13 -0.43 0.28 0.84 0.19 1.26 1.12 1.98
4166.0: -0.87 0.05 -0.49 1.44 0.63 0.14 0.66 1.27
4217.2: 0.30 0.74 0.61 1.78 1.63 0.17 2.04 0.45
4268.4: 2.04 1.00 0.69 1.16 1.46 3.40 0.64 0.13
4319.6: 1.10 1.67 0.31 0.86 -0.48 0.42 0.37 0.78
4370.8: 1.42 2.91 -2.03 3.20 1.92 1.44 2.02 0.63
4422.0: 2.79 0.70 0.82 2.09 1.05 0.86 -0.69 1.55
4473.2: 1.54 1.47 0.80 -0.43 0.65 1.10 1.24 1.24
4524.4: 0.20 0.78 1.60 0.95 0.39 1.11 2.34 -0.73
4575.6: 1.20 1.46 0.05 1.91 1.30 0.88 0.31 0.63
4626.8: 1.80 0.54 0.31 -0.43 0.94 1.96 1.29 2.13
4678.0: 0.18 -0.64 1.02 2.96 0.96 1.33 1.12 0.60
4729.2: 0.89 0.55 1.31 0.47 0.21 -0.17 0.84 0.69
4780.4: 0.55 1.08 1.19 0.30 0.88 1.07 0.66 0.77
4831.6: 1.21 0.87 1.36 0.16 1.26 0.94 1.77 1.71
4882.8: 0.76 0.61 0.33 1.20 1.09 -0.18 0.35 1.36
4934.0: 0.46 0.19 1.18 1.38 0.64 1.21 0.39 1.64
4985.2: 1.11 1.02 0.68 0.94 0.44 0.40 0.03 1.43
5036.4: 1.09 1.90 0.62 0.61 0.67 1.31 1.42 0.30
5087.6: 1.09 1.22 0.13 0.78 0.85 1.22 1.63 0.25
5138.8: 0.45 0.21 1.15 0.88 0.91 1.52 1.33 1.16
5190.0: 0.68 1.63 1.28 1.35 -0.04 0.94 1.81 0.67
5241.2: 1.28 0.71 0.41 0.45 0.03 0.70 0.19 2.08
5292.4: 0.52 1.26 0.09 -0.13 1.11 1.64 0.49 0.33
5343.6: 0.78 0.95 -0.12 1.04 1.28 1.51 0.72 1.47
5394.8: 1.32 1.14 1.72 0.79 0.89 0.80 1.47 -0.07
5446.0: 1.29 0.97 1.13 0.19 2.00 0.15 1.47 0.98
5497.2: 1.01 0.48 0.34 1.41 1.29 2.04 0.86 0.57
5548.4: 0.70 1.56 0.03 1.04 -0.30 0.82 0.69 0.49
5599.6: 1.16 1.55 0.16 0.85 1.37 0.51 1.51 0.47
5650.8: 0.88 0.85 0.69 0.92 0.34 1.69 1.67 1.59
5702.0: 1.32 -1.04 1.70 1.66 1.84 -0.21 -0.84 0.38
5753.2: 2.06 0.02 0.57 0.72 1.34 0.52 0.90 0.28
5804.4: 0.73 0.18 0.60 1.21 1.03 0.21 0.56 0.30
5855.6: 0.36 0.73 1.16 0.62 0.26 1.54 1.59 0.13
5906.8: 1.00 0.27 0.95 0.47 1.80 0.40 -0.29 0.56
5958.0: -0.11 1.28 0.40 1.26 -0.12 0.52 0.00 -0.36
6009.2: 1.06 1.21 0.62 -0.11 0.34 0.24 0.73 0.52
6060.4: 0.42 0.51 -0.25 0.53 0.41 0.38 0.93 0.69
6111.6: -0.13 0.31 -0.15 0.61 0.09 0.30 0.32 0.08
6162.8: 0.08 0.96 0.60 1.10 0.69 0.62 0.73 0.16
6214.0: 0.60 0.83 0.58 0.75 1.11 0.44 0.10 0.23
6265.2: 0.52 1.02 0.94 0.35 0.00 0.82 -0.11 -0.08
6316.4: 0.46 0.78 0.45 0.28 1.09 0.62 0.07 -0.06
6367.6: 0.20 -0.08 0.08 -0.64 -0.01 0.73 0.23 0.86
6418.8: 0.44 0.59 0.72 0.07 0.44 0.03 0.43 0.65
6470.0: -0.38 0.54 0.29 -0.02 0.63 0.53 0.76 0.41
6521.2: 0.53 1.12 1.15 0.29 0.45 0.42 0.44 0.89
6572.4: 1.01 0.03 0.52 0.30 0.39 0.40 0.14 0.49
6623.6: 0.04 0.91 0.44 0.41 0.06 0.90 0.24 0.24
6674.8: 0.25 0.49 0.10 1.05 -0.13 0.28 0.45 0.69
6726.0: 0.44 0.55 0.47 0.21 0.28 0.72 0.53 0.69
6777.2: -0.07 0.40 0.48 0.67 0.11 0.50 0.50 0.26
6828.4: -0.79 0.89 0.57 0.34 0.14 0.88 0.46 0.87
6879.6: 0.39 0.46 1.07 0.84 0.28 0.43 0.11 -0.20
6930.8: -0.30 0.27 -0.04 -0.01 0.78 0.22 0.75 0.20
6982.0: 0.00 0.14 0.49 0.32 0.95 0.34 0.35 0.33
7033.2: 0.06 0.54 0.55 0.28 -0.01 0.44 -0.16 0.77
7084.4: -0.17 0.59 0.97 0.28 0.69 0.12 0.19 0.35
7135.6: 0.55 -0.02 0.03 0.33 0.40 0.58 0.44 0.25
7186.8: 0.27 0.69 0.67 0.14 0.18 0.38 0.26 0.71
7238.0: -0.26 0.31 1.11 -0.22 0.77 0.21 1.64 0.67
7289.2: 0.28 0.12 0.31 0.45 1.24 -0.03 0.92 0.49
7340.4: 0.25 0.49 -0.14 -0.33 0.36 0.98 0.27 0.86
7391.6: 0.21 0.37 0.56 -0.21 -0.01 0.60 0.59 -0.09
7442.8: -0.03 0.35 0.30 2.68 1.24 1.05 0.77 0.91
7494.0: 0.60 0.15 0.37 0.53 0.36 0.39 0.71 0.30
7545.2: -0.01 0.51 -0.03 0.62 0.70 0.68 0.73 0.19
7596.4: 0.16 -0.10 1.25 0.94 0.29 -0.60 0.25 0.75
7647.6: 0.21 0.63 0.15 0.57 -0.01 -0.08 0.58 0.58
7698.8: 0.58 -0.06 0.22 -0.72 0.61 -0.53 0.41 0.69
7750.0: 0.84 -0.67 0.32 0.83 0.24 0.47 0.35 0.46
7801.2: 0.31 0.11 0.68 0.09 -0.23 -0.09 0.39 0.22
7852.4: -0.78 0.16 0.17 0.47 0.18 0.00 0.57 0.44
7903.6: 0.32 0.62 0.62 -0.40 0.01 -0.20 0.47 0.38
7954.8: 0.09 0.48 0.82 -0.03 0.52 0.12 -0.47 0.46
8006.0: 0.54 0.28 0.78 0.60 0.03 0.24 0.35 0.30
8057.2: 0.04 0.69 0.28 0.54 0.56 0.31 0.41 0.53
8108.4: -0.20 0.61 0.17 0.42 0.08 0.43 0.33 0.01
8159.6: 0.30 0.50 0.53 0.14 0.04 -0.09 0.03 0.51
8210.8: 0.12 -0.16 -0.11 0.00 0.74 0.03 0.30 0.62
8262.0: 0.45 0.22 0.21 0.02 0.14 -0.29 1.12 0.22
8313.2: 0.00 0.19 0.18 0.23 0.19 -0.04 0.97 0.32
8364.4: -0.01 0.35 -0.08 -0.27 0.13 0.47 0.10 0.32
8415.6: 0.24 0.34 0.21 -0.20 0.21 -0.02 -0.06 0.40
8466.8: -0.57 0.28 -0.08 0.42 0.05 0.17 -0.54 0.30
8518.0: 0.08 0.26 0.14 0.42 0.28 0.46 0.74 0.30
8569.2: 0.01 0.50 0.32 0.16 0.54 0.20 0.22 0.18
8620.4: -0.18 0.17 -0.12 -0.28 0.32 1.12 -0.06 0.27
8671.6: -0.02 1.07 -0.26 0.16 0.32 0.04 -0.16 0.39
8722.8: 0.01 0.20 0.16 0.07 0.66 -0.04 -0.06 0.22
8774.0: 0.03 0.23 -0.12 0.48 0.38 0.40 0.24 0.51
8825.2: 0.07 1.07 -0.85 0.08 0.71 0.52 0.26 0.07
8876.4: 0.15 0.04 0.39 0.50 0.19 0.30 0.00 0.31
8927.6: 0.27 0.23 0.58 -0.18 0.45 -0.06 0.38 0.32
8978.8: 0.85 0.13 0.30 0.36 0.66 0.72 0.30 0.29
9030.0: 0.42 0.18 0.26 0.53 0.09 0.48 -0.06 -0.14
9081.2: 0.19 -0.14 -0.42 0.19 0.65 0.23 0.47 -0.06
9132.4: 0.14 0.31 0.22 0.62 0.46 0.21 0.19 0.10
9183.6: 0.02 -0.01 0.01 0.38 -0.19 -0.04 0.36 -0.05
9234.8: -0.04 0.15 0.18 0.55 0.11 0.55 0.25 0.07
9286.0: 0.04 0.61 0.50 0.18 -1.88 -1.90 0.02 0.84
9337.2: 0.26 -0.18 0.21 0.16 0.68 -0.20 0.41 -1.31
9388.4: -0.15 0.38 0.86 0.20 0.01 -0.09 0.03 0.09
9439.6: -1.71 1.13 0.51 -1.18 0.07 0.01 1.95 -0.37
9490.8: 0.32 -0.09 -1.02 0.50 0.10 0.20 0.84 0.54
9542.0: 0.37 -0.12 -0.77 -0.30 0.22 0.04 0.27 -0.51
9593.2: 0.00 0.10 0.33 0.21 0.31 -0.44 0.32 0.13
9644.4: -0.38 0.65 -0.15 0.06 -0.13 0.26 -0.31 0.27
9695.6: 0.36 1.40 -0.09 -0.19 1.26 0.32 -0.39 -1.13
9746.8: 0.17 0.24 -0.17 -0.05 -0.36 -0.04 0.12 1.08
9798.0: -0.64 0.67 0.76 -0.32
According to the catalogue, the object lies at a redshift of 0.14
